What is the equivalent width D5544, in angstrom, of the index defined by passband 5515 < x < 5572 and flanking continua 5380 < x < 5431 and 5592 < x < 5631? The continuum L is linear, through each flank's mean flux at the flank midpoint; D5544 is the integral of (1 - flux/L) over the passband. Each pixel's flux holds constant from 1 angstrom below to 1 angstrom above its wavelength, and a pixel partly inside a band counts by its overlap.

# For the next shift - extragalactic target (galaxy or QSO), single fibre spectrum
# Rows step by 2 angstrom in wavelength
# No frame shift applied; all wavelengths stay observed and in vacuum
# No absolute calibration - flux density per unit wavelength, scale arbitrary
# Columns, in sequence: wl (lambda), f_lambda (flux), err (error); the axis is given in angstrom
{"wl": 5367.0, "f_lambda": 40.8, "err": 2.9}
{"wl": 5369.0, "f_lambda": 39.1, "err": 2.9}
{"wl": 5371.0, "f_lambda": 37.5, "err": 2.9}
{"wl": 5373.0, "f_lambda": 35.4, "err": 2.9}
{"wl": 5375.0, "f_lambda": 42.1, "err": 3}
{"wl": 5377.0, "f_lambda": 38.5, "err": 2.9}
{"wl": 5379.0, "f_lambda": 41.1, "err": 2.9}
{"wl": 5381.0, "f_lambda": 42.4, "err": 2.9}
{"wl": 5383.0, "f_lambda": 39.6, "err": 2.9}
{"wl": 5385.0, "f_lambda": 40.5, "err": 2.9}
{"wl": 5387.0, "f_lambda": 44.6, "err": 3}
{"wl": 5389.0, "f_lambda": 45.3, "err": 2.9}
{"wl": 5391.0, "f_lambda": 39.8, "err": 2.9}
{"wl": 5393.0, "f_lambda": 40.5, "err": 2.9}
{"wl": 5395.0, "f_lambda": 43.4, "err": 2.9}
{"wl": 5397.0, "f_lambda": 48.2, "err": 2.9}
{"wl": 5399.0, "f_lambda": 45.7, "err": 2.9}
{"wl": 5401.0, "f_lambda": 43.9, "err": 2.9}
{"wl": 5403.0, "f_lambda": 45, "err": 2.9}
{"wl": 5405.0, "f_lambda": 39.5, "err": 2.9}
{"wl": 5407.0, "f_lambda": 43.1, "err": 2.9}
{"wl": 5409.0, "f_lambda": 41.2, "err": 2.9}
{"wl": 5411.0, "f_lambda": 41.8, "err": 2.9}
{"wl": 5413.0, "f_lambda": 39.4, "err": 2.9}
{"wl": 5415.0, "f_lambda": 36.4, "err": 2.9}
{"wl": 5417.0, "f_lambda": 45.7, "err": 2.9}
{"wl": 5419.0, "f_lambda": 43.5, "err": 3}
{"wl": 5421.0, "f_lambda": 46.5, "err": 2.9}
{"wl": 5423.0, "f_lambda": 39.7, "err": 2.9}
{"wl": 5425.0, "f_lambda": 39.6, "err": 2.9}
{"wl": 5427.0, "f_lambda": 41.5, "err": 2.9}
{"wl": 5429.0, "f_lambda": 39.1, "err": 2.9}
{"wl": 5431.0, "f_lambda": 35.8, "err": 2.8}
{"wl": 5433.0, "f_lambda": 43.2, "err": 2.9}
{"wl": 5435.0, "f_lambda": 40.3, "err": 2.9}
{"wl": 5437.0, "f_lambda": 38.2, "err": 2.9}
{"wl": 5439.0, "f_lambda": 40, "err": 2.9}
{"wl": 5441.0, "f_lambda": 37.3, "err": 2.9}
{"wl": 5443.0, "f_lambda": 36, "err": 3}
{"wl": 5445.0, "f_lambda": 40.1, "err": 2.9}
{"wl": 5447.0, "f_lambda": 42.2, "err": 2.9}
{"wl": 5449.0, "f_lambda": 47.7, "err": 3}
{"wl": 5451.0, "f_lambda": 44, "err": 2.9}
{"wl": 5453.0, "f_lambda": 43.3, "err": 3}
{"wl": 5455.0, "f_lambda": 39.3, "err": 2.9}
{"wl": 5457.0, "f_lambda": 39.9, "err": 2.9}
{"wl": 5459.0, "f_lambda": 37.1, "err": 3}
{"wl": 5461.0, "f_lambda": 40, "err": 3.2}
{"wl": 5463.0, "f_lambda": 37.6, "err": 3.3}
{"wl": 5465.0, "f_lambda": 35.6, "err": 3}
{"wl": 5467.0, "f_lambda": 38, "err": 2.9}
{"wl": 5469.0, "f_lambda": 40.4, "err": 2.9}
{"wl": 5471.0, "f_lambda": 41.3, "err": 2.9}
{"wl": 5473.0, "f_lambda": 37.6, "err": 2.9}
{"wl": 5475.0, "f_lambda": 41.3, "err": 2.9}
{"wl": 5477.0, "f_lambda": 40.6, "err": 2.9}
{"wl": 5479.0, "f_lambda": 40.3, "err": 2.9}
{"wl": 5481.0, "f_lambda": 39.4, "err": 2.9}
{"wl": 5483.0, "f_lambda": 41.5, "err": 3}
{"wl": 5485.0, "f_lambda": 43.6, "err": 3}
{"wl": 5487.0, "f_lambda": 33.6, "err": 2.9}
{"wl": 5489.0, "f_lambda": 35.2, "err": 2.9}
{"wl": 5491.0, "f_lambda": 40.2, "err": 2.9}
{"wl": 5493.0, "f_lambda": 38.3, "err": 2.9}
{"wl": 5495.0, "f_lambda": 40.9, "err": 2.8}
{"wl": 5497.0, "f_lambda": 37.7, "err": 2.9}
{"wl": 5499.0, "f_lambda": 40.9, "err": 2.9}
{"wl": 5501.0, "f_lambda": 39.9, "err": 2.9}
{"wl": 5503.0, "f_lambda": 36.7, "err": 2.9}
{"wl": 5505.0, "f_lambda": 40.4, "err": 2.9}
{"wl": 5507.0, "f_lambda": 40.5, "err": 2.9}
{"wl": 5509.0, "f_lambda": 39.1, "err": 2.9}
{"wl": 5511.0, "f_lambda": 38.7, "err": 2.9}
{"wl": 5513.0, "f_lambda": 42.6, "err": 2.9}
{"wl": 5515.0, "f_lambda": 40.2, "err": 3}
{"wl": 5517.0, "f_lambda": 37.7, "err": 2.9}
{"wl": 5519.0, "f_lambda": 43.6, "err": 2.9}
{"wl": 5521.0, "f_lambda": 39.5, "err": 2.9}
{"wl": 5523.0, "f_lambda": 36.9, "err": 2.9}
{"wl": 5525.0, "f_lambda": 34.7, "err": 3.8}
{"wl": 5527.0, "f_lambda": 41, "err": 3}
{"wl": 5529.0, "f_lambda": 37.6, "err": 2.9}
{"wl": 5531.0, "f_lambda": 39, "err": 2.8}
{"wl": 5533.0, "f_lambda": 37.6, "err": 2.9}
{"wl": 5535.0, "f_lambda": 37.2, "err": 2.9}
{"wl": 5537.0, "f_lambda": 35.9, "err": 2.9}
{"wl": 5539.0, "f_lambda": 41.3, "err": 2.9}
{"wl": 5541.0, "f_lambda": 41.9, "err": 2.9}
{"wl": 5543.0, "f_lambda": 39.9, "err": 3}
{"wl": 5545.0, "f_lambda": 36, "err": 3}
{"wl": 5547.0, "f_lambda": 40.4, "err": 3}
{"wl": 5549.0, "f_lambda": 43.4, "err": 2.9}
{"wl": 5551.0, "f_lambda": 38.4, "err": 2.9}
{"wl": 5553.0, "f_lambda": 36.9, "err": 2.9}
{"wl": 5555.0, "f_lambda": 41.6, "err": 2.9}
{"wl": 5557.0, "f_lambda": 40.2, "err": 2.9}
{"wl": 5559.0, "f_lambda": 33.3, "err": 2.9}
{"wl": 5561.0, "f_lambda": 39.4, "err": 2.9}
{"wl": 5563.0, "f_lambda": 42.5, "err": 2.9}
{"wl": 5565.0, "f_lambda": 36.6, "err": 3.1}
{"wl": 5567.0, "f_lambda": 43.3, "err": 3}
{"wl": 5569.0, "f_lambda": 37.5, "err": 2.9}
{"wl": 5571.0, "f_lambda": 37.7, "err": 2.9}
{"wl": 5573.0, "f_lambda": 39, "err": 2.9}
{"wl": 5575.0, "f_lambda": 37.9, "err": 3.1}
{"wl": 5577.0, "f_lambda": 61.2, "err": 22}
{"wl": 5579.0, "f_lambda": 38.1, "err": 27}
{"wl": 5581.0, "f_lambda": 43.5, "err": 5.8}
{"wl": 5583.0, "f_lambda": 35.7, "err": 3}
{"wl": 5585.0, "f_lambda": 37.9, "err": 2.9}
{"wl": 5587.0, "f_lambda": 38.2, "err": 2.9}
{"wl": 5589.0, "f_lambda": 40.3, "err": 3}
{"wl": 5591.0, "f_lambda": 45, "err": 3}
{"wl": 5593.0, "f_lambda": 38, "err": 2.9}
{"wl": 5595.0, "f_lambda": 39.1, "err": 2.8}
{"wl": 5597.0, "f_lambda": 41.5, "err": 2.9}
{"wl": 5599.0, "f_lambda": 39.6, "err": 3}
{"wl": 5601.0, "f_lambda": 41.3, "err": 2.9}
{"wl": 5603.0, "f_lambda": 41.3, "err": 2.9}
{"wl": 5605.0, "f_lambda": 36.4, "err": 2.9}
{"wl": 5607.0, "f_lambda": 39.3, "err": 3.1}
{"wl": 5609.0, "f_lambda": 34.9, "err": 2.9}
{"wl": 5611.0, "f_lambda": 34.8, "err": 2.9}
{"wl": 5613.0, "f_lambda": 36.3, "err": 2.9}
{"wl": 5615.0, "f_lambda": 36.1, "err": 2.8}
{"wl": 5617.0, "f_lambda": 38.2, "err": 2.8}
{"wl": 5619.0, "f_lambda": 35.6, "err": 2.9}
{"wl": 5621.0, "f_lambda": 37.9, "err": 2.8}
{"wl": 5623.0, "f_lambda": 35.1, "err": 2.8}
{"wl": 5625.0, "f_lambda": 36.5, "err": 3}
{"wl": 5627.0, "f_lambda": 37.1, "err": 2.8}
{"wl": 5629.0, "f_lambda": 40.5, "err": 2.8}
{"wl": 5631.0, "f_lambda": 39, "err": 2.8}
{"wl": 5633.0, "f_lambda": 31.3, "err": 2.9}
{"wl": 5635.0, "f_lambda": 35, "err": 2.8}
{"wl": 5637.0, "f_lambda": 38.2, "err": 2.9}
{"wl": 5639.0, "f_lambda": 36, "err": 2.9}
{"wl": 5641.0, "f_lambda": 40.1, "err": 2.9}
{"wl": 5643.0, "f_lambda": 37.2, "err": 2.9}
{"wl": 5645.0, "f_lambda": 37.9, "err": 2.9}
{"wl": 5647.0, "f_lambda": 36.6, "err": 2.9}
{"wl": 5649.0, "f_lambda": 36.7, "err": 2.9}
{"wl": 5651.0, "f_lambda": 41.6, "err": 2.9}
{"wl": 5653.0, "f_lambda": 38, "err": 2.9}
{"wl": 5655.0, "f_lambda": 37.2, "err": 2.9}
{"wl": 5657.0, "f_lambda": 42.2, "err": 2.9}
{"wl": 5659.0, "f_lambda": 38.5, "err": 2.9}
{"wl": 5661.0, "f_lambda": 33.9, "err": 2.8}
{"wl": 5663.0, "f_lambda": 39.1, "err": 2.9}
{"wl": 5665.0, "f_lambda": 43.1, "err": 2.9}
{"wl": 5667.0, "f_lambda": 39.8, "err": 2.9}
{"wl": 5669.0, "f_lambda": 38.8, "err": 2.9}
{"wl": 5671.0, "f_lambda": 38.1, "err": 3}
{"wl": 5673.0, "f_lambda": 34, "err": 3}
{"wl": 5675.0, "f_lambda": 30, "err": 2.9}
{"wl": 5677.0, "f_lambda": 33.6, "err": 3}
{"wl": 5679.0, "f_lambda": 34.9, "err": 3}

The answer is 0.4 angstrom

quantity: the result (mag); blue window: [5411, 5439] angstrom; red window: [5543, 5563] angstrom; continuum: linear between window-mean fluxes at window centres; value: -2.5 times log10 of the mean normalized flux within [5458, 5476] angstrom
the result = 0.04 mag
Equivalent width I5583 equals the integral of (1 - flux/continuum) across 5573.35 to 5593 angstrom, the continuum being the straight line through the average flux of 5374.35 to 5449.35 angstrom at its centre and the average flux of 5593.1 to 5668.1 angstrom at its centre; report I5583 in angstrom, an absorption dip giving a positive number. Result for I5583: -1.5 angstrom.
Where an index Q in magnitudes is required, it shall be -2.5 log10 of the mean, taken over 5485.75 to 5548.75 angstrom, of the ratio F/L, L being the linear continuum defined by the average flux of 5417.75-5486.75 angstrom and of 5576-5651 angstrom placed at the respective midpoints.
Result 0.02 mag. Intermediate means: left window 40.3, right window 38.6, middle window 38.9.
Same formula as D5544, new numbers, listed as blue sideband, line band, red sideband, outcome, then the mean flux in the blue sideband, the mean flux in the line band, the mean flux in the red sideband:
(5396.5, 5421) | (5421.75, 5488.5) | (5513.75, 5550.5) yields 2.55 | 42.8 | 39.8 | 39.1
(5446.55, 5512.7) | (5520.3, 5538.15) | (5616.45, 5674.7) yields 0.65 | 39.8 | 37.7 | 37.6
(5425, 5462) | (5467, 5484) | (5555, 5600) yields 0.04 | 40.3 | 40.2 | 40.3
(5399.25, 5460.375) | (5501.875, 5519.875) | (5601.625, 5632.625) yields -0.24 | 41.1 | 39.9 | 37.2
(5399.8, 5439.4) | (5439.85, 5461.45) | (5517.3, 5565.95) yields 0.00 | 41.2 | 40.6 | 38.9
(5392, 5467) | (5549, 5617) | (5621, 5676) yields -1.70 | 41.1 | 39.5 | 37.5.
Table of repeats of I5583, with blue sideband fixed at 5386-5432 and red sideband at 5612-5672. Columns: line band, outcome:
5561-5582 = -1.4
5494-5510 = 0.3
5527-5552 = 0.3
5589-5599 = -0.5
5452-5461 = 0.3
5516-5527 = 0.4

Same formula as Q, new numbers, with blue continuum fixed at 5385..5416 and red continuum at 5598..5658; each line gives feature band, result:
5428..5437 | 0.06 mag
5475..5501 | 0.03 mag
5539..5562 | 0.00 mag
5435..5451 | 0.03 mag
